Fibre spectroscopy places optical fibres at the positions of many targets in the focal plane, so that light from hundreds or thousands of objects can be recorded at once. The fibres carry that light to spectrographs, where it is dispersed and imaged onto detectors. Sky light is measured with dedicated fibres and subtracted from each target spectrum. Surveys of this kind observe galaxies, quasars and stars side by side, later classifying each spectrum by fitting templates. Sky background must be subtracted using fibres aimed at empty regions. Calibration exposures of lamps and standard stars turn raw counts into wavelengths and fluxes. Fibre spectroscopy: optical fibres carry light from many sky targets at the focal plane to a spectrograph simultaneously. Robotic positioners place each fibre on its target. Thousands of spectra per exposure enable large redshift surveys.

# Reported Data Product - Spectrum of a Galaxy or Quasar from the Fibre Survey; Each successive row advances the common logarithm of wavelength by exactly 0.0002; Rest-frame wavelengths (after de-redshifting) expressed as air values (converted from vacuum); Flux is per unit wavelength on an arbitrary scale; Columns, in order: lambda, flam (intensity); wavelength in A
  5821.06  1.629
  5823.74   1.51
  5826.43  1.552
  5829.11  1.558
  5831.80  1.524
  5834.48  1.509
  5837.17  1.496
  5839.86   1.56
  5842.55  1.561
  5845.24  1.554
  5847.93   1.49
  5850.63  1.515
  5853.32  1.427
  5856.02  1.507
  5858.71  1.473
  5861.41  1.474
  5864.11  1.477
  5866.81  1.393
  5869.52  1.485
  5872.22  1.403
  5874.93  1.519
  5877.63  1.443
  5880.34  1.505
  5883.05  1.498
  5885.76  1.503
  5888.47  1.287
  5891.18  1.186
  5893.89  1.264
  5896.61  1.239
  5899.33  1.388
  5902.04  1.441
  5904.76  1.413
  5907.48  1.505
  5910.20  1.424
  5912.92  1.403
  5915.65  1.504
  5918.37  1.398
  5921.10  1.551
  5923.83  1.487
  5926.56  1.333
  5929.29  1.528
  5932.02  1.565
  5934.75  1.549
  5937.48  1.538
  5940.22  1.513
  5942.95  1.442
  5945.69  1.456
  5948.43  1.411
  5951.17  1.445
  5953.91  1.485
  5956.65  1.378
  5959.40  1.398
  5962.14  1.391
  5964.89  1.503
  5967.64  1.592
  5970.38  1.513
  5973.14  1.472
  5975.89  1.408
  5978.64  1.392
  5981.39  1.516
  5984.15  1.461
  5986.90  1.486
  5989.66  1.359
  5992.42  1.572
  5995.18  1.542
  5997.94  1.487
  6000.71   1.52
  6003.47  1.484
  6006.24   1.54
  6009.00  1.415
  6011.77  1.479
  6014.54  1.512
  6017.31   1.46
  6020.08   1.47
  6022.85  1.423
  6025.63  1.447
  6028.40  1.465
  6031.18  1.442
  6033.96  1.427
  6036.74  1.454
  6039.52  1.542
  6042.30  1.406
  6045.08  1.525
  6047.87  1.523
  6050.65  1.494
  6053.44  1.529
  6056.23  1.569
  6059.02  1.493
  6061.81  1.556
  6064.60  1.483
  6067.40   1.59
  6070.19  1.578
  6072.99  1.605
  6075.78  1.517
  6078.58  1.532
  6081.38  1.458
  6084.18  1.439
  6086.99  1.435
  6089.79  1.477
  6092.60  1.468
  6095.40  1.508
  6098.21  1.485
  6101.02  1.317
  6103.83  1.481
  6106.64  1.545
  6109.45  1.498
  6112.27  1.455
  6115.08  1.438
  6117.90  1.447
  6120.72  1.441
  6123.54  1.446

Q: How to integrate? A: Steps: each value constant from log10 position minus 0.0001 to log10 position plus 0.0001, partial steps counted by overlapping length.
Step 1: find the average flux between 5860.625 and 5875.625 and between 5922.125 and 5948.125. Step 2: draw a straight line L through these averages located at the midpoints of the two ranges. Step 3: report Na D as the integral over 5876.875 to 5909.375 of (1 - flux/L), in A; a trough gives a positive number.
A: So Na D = 1.7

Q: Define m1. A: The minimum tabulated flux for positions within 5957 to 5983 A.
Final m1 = 1.391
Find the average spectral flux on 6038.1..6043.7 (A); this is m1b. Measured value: 1.48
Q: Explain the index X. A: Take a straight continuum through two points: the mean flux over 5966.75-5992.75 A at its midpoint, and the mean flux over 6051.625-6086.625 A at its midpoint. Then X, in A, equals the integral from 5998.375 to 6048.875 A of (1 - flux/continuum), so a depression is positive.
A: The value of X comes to 0.8 A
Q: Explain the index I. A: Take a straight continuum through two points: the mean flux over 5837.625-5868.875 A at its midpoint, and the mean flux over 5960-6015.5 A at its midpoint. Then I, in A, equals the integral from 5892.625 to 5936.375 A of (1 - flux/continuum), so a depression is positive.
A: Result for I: 1.5 A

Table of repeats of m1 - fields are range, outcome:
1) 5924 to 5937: 1.333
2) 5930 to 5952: 1.411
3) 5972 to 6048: 1.359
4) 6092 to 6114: 1.317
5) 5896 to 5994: 1.239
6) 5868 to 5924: 1.186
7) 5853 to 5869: 1.393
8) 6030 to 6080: 1.406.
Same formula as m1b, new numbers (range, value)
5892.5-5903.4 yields 1.33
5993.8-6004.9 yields 1.51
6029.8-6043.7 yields 1.45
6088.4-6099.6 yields 1.48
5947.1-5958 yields 1.43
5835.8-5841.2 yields 1.53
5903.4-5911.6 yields 1.45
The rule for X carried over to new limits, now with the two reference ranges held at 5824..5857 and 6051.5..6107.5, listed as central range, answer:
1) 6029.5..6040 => 0.3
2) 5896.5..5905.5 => 0.8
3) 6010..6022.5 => 0.3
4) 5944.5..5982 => 1.4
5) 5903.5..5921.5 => 0.7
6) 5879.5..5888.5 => 0.3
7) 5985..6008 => 0.2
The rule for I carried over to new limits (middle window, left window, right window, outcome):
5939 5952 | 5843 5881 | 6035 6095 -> 0.32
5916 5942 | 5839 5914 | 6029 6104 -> -0.72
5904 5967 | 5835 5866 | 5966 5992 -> 0.75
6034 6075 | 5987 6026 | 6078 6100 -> -1.32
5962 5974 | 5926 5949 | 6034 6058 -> -0.10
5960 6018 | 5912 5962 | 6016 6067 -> -0.21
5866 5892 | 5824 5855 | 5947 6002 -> 1.34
